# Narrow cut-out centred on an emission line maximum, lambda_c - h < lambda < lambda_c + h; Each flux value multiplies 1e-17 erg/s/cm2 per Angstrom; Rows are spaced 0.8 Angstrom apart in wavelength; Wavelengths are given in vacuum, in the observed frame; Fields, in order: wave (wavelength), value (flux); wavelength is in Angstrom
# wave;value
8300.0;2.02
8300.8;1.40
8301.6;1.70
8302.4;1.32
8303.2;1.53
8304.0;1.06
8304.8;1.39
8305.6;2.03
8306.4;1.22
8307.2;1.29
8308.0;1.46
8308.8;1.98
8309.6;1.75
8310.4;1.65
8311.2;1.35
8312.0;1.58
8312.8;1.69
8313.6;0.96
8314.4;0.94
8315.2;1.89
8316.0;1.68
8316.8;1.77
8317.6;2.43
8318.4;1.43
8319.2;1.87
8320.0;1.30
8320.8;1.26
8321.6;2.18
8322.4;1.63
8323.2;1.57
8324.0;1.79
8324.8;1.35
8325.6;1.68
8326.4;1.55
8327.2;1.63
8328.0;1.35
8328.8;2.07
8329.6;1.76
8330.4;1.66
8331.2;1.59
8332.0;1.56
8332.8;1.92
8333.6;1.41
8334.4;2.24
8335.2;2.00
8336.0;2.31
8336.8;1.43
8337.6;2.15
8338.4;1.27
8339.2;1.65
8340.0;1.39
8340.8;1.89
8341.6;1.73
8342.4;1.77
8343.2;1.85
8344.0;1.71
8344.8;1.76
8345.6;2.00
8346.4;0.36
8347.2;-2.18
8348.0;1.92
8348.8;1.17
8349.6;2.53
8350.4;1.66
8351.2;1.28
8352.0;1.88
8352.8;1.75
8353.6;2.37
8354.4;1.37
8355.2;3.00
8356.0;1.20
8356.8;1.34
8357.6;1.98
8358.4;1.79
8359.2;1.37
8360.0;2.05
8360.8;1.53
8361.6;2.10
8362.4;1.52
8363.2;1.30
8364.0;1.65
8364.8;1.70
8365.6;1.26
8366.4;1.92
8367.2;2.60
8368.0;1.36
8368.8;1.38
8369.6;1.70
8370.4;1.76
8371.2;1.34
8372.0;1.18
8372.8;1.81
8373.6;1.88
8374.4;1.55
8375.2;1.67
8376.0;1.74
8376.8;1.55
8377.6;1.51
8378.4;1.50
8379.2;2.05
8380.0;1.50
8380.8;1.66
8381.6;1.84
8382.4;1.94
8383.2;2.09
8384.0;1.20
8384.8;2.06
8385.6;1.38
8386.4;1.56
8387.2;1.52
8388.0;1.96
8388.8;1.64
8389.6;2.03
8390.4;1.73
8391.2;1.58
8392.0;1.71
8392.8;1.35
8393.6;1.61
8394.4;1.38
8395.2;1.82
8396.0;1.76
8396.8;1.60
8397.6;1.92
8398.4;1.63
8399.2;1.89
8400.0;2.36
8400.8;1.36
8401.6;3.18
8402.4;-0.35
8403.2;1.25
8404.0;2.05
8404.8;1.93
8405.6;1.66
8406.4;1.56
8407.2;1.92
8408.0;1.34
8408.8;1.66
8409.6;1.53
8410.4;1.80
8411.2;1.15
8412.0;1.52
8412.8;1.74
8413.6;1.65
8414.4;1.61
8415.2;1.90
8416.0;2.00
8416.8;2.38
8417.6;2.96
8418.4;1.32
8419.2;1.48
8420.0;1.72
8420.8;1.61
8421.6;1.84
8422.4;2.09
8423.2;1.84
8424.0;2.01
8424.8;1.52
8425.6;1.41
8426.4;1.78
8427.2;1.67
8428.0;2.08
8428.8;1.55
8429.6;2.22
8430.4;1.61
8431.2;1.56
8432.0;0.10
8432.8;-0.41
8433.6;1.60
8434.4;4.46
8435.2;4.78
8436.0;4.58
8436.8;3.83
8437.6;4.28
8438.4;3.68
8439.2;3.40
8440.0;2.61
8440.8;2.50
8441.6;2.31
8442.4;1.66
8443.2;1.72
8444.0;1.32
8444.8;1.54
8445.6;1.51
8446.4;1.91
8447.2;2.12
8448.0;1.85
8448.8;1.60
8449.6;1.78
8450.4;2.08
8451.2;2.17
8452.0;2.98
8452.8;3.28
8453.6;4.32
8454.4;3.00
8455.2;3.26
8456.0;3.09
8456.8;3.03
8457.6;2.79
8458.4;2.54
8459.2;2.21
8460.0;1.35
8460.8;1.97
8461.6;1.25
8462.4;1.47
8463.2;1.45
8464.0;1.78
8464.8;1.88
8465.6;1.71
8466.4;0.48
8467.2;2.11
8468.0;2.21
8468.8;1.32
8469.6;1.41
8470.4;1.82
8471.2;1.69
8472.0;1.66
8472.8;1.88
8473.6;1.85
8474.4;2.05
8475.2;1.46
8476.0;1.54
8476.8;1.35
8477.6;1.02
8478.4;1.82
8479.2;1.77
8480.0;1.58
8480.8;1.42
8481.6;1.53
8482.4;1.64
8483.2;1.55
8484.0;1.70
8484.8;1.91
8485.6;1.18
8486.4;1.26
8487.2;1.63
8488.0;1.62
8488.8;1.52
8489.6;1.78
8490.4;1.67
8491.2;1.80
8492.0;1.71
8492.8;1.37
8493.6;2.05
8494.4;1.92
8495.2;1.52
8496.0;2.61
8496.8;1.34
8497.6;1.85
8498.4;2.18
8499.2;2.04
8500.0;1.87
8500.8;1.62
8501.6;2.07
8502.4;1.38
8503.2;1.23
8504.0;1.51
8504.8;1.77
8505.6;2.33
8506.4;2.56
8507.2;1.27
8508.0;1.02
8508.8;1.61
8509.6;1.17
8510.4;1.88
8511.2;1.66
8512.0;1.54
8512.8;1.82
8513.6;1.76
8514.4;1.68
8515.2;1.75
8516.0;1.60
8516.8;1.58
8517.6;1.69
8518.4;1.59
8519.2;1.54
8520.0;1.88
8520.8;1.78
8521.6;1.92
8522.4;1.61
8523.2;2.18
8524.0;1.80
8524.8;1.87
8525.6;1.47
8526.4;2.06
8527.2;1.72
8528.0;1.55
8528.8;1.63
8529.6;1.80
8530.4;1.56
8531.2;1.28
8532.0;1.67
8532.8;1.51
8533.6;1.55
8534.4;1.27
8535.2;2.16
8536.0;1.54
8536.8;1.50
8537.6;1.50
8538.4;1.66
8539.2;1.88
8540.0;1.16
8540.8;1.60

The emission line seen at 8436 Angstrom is [S II] 6716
